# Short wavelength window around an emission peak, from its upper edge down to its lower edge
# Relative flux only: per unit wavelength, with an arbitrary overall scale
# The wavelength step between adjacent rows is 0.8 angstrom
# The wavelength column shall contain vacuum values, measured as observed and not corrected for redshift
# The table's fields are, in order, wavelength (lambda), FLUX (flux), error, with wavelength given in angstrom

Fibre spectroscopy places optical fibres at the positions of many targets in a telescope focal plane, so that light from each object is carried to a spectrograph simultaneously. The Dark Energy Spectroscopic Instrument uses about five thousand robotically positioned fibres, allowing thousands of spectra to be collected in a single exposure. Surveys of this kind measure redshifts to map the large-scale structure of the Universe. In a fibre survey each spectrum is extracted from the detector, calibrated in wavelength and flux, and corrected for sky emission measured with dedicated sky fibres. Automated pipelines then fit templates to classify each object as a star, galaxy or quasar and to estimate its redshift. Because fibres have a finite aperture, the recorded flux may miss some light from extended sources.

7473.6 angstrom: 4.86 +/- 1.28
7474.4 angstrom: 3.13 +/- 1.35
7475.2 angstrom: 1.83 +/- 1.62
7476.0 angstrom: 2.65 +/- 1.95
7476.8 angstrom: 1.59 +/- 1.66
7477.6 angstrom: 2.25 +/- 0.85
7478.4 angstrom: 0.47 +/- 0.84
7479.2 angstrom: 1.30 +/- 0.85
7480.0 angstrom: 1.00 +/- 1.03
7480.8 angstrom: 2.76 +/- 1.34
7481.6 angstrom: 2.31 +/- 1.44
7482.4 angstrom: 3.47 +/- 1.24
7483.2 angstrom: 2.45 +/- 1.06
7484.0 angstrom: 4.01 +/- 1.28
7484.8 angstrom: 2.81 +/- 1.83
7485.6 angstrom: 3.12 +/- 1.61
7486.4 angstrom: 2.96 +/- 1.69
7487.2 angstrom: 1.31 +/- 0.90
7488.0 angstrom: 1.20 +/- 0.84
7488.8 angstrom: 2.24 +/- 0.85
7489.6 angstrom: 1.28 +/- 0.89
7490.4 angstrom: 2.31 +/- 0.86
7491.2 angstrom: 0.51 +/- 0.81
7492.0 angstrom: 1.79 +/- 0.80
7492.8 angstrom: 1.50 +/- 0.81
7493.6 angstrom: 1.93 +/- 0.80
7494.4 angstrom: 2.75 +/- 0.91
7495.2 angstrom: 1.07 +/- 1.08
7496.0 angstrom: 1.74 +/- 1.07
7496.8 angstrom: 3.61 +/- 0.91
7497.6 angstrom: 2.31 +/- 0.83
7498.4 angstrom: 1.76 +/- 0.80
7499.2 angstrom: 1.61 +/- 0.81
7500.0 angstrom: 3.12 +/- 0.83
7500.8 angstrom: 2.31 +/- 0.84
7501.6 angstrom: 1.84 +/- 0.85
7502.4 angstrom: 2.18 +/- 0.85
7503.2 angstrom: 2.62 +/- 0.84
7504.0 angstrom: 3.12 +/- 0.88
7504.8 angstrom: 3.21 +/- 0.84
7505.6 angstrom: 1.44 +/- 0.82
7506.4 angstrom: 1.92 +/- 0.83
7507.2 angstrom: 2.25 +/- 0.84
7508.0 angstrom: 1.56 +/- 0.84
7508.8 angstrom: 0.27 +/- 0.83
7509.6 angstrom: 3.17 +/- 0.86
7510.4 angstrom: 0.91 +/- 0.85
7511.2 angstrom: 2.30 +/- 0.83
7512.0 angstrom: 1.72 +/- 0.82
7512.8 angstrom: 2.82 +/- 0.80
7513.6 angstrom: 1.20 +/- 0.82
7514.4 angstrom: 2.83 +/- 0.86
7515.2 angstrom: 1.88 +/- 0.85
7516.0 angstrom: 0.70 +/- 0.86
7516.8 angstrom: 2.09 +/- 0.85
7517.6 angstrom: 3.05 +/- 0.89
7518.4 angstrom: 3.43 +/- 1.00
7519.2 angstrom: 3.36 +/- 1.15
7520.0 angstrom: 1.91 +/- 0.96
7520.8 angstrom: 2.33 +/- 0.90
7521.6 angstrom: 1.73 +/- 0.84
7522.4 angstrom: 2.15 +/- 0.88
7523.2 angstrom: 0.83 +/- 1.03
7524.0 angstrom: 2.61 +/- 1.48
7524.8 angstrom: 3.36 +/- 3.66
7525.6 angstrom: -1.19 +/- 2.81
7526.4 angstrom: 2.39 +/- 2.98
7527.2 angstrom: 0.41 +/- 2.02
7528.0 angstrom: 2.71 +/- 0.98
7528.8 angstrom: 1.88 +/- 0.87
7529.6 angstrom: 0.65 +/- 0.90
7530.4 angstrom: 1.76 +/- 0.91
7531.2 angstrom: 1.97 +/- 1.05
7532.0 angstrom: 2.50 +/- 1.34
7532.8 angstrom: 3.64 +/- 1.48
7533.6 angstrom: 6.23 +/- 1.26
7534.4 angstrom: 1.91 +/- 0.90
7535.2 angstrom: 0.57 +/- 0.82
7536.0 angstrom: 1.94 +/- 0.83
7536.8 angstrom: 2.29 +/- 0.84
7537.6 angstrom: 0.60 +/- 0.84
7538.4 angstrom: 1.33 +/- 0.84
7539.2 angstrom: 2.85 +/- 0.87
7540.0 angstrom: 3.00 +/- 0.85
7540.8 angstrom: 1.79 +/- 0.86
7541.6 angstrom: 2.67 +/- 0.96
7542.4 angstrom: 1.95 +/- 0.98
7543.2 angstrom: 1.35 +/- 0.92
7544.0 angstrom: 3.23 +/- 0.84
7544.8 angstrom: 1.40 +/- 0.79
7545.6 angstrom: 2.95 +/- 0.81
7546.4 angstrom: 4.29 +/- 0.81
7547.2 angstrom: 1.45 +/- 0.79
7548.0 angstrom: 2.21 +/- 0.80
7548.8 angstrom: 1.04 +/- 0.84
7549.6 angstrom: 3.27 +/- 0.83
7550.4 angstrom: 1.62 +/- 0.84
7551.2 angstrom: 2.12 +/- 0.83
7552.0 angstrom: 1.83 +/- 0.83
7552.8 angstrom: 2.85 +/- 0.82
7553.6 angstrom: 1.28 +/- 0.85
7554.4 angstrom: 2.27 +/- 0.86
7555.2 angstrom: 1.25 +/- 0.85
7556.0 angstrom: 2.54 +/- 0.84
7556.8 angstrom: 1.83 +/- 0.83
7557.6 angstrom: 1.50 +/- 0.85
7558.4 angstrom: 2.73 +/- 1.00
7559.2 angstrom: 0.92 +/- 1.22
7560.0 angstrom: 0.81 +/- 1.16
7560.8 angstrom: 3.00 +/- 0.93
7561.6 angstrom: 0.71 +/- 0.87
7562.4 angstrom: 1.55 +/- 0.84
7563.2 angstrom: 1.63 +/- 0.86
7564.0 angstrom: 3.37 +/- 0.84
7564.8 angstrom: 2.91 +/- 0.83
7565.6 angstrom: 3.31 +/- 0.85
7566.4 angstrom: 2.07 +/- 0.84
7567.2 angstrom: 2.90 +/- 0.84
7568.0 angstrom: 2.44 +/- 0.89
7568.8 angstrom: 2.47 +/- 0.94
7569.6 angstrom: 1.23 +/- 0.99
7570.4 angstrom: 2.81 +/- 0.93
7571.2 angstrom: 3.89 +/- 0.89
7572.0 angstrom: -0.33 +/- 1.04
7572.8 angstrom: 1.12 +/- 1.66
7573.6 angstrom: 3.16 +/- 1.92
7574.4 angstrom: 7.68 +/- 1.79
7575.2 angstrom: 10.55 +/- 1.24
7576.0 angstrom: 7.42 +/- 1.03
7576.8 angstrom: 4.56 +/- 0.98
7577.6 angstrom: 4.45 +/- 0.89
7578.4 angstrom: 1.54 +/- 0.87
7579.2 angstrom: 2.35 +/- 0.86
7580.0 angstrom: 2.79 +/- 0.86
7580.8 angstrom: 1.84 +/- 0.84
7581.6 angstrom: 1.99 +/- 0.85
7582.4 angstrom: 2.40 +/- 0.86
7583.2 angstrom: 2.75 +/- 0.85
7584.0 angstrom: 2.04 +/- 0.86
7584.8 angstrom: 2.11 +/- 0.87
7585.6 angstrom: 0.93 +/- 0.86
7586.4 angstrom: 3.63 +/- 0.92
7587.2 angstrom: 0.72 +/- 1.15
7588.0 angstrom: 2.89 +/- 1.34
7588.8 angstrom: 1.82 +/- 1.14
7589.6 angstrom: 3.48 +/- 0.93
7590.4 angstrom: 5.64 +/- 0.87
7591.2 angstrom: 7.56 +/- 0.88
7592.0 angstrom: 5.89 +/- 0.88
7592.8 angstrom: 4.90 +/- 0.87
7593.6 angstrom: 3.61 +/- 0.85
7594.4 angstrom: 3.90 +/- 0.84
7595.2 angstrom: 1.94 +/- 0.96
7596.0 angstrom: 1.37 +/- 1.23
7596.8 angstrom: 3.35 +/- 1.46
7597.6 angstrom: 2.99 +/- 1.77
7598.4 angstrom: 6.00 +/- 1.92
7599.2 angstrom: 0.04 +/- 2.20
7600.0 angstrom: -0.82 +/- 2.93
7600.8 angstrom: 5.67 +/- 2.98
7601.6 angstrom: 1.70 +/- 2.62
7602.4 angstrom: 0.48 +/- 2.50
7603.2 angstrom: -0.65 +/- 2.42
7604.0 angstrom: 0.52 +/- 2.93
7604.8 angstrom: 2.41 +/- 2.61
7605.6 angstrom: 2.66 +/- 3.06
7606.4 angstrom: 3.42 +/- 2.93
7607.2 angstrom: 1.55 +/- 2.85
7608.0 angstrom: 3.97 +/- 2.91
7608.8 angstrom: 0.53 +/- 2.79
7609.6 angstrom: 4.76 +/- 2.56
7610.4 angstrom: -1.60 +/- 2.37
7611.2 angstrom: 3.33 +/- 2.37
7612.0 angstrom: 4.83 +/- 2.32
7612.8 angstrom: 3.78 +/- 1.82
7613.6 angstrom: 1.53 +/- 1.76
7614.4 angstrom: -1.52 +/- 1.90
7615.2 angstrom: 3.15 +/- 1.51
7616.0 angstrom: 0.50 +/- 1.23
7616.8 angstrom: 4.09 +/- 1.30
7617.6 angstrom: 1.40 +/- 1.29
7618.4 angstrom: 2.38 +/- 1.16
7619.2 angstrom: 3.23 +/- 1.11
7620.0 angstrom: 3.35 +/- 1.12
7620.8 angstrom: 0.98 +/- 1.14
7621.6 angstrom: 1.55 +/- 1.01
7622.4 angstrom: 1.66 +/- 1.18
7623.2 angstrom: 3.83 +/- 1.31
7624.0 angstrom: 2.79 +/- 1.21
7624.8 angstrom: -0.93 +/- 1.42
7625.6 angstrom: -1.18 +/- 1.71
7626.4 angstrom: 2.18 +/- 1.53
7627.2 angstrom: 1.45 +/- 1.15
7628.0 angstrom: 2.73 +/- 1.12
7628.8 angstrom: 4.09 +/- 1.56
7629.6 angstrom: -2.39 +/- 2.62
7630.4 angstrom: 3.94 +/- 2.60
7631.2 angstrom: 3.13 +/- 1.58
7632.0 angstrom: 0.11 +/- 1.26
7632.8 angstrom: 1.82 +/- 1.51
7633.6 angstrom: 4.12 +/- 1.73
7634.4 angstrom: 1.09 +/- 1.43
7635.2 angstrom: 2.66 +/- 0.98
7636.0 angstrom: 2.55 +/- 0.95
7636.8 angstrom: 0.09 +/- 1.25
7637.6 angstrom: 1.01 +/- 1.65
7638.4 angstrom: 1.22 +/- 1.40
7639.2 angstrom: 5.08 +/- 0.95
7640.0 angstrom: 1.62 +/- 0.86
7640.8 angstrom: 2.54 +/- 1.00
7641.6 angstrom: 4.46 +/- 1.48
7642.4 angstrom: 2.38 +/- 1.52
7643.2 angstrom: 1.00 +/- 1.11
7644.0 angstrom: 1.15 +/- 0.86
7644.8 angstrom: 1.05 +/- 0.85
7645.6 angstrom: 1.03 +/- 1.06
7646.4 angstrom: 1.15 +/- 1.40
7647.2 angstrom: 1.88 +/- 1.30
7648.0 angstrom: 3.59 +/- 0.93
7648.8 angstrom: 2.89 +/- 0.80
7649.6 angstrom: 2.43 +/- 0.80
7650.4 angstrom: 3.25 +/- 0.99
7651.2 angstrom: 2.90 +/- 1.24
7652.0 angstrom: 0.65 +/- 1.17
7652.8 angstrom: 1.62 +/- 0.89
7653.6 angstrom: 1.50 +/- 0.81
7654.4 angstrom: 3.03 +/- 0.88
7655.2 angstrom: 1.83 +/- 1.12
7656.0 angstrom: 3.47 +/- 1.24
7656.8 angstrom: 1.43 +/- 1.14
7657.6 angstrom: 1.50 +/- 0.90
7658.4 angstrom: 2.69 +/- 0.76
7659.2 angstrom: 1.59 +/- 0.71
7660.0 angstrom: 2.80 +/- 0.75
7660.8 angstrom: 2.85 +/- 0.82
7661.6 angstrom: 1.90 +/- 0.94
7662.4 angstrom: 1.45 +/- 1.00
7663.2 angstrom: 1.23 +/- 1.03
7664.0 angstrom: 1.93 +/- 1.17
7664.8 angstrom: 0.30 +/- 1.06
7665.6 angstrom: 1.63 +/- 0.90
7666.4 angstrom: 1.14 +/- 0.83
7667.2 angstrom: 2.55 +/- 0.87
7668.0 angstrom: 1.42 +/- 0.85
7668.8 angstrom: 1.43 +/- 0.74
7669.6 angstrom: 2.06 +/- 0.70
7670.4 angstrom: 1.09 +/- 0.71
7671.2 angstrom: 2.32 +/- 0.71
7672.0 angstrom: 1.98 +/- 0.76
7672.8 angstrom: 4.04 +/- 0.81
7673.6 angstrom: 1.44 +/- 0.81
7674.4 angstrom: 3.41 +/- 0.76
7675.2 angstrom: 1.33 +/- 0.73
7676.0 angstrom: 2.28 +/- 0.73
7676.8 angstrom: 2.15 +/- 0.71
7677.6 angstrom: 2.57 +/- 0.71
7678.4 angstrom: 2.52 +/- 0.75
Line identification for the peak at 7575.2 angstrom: [S II] 6716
